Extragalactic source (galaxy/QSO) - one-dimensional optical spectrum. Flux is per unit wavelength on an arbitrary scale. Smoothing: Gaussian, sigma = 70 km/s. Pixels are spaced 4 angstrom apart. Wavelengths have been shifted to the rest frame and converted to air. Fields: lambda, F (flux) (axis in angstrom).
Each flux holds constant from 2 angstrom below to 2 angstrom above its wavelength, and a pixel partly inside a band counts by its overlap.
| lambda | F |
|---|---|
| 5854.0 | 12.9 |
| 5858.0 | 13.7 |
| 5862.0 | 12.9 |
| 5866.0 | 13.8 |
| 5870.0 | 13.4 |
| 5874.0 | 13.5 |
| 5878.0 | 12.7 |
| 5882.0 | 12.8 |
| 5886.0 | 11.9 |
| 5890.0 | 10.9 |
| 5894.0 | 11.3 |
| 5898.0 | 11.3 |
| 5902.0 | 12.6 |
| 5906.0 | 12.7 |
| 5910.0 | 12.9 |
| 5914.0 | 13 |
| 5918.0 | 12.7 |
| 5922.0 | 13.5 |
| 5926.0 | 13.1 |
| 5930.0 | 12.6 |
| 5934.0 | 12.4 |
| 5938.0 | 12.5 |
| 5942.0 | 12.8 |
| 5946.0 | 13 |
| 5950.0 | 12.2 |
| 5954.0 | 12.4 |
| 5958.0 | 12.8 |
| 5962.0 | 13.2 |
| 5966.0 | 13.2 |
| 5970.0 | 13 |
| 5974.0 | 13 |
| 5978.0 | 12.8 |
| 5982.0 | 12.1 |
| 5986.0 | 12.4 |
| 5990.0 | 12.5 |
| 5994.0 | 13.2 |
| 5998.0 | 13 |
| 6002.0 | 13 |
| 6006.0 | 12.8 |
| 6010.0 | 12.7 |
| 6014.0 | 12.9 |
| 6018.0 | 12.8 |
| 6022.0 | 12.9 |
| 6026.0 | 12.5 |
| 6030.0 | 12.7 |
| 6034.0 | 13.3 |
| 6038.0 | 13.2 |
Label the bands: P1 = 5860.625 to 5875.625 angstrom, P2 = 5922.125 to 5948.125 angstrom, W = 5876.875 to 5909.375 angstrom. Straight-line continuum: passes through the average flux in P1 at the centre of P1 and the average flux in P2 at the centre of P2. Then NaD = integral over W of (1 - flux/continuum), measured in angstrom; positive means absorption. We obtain 2.80 angstrom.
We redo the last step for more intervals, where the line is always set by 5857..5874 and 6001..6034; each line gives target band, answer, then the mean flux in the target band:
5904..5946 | 1.17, 12.8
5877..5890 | 1.13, 12.2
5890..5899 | 1.43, 11.2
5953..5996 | 0.66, 12.8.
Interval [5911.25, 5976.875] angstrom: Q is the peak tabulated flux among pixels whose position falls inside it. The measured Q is 13.5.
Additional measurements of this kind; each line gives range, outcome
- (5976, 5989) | 12.8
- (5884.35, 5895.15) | 11.9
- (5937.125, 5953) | 13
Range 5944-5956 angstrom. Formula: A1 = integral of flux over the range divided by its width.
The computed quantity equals 12.5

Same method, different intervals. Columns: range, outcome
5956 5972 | 13.1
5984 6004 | 12.8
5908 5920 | 12.9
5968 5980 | 12.9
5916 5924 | 13.1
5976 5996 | 12.6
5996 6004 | 13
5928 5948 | 12.7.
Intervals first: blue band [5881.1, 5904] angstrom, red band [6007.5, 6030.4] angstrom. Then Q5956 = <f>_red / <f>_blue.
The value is 1.1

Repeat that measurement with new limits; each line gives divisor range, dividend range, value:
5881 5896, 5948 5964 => 1.09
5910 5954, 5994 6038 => 1.01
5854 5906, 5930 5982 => 1.01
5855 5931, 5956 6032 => 1.01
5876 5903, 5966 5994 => 1.07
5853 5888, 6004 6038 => 0.98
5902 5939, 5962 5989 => 1.00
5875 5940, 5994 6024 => 1.04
